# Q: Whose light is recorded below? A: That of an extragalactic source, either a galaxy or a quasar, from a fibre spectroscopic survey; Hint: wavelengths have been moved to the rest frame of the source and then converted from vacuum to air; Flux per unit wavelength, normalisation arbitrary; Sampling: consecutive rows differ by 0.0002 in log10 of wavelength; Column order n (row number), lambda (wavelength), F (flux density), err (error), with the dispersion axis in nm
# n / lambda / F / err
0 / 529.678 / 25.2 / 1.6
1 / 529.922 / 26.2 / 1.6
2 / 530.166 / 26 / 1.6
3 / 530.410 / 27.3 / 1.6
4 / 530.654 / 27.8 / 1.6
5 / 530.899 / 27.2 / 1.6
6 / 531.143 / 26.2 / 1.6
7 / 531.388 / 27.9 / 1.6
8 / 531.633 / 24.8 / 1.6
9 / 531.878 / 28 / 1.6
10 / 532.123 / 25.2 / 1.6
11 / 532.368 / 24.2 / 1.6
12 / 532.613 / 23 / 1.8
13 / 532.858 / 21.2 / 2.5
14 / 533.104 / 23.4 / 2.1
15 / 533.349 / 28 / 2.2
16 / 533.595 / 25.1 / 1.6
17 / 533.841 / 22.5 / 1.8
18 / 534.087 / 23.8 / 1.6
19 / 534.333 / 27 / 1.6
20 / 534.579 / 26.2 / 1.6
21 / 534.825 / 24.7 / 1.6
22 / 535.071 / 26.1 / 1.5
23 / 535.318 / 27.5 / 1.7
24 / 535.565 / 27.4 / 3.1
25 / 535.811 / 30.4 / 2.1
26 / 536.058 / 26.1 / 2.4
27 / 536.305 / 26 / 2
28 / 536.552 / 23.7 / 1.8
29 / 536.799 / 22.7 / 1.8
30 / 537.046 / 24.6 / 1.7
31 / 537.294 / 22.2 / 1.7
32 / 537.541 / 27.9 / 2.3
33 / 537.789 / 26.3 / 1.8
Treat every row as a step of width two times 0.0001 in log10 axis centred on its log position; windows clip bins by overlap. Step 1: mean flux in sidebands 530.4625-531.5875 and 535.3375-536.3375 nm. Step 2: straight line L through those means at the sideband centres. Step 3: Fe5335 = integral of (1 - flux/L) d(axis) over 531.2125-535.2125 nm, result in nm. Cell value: 0.33 nm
